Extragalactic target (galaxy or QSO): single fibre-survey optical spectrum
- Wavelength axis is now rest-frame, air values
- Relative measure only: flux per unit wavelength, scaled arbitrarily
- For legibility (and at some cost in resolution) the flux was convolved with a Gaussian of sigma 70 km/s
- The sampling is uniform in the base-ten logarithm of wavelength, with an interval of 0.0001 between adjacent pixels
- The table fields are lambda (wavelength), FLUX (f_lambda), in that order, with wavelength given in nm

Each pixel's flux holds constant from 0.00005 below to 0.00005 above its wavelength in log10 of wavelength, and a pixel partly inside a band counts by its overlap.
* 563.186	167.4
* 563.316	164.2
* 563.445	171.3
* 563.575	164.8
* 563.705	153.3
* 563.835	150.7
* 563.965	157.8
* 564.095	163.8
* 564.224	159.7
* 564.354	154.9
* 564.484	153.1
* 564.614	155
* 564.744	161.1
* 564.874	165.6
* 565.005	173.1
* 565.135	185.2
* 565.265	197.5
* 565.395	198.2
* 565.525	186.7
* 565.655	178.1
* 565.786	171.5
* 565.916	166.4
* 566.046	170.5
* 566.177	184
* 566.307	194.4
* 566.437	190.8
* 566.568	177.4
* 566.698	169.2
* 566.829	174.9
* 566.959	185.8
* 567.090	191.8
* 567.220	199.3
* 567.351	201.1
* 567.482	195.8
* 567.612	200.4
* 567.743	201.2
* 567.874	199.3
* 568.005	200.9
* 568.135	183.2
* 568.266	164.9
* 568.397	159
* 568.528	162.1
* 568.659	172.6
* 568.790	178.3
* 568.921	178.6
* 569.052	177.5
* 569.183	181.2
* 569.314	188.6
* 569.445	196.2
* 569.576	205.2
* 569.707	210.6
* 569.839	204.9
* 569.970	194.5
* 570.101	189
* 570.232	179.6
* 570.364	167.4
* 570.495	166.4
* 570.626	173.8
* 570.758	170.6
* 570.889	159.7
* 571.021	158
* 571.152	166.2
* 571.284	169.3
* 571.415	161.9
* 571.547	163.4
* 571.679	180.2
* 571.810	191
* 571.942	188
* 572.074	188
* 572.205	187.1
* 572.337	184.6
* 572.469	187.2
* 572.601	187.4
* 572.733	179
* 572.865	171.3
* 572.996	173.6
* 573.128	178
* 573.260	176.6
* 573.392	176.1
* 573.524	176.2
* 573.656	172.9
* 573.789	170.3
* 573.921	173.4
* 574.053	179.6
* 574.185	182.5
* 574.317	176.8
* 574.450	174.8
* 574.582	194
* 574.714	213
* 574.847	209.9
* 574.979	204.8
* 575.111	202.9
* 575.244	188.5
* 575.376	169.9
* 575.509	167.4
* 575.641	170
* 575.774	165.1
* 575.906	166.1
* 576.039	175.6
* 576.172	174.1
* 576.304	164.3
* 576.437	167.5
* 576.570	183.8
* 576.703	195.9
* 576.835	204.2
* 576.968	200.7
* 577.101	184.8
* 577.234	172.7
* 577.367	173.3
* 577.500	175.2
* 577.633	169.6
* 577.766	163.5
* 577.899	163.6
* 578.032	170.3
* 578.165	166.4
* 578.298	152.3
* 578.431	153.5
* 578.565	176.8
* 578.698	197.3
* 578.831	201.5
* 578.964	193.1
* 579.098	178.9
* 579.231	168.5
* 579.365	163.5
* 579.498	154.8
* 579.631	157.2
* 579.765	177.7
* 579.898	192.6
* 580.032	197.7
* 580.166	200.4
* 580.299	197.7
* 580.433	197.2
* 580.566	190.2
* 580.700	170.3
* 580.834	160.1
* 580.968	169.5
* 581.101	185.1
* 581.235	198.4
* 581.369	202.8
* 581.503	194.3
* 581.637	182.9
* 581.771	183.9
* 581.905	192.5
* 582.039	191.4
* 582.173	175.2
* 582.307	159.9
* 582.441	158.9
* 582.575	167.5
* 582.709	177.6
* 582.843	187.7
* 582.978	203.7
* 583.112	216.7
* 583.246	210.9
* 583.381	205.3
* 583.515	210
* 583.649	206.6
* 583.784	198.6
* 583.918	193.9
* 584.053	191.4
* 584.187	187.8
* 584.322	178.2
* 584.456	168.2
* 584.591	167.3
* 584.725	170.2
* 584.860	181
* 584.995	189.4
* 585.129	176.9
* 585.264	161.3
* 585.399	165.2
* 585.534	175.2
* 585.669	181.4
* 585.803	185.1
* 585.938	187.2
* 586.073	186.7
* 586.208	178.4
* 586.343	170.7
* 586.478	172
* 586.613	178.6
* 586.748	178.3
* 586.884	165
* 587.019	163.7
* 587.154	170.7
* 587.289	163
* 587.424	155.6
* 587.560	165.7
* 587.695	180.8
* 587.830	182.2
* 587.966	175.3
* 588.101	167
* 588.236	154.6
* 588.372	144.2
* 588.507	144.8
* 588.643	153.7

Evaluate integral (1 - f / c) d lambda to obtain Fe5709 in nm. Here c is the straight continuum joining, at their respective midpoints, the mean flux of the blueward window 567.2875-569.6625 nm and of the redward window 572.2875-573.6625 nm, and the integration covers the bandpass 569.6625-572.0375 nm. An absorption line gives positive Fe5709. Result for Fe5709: 0.06 nm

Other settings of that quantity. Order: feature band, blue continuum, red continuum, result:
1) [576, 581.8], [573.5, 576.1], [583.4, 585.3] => 0.12 nm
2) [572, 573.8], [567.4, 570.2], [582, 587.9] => 0.06 nm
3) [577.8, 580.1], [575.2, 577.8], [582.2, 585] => 0.08 nm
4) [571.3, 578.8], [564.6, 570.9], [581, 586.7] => 0.19 nm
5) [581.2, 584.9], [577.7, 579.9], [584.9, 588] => -0.31 nm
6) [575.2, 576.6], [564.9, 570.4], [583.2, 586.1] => 0.10 nm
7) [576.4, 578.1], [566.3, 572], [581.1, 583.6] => 0.07 nm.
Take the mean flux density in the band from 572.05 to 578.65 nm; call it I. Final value 179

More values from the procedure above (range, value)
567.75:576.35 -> 180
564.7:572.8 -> 182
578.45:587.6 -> 182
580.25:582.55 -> 183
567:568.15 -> 197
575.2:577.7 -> 177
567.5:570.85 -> 184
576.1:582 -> 180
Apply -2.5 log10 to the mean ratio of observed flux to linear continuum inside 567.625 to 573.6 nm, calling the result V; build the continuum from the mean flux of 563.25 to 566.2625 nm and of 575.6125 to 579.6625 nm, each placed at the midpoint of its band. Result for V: -0.05 mag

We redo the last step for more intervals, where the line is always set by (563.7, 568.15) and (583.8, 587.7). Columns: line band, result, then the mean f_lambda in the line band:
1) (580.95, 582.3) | -0.06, 187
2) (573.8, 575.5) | -0.06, 188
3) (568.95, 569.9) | -0.09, 194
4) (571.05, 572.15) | 0.01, 176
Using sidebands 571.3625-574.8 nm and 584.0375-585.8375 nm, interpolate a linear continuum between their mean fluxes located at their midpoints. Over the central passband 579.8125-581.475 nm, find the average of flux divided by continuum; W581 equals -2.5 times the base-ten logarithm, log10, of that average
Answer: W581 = -0.06 mag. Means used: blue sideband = 180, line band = 189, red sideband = 177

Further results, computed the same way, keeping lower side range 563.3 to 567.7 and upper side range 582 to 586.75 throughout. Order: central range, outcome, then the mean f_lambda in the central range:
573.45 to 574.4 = 0.020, 176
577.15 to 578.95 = 0.049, 173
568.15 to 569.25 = 0.030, 172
